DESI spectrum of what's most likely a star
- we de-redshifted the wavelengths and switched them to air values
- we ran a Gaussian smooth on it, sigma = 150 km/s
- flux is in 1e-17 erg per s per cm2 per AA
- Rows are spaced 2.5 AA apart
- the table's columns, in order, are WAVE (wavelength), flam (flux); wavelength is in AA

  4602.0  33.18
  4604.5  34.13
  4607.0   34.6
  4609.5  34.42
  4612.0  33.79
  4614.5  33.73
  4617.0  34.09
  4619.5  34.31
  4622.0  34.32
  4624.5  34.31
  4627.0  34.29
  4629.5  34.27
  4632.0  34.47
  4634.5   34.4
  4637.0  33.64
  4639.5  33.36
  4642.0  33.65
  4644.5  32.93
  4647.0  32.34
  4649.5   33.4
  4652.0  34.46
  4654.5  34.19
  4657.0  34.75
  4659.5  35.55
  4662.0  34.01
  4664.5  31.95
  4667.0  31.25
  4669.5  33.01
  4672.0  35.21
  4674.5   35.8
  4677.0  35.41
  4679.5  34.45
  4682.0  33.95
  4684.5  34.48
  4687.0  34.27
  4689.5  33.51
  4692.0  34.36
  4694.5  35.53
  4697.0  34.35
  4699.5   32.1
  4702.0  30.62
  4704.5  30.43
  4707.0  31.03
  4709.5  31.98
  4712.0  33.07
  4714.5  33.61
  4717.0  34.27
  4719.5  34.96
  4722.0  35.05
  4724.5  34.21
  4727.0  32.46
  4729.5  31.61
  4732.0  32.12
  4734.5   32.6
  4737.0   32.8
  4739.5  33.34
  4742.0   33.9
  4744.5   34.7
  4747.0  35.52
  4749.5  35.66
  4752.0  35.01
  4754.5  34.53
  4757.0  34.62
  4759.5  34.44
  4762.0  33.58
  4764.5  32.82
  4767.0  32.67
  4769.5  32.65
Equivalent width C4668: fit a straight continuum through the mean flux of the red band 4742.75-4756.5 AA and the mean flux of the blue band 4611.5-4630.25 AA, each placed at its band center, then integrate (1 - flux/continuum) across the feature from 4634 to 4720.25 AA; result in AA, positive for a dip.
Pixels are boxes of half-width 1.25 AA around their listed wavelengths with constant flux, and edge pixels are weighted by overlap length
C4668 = 2.3 AA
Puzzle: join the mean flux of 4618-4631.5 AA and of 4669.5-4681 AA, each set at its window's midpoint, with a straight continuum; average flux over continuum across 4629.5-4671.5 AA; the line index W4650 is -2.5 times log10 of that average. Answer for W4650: 0.03 mag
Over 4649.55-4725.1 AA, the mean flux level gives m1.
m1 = 33.7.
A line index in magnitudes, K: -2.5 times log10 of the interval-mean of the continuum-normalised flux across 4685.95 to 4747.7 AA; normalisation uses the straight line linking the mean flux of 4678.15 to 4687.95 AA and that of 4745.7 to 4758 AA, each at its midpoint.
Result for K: 0.04 mag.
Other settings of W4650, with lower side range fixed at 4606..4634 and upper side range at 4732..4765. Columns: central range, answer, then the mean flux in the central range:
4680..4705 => 0.02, 33.5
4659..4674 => 0.02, 33.5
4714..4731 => 0.01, 33.7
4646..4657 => 0.01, 33.8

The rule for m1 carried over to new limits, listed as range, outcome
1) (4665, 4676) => 33.7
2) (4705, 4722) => 33.2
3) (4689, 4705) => 33.1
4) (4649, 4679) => 34.1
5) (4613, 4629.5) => 34.2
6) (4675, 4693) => 34.4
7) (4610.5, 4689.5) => 34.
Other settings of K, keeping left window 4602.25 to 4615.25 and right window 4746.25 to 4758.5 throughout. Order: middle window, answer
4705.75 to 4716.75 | 0.07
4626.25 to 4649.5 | 0.02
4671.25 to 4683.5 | -0.01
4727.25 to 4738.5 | 0.08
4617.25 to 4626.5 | 0.00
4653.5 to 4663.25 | -0.01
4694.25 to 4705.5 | 0.07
